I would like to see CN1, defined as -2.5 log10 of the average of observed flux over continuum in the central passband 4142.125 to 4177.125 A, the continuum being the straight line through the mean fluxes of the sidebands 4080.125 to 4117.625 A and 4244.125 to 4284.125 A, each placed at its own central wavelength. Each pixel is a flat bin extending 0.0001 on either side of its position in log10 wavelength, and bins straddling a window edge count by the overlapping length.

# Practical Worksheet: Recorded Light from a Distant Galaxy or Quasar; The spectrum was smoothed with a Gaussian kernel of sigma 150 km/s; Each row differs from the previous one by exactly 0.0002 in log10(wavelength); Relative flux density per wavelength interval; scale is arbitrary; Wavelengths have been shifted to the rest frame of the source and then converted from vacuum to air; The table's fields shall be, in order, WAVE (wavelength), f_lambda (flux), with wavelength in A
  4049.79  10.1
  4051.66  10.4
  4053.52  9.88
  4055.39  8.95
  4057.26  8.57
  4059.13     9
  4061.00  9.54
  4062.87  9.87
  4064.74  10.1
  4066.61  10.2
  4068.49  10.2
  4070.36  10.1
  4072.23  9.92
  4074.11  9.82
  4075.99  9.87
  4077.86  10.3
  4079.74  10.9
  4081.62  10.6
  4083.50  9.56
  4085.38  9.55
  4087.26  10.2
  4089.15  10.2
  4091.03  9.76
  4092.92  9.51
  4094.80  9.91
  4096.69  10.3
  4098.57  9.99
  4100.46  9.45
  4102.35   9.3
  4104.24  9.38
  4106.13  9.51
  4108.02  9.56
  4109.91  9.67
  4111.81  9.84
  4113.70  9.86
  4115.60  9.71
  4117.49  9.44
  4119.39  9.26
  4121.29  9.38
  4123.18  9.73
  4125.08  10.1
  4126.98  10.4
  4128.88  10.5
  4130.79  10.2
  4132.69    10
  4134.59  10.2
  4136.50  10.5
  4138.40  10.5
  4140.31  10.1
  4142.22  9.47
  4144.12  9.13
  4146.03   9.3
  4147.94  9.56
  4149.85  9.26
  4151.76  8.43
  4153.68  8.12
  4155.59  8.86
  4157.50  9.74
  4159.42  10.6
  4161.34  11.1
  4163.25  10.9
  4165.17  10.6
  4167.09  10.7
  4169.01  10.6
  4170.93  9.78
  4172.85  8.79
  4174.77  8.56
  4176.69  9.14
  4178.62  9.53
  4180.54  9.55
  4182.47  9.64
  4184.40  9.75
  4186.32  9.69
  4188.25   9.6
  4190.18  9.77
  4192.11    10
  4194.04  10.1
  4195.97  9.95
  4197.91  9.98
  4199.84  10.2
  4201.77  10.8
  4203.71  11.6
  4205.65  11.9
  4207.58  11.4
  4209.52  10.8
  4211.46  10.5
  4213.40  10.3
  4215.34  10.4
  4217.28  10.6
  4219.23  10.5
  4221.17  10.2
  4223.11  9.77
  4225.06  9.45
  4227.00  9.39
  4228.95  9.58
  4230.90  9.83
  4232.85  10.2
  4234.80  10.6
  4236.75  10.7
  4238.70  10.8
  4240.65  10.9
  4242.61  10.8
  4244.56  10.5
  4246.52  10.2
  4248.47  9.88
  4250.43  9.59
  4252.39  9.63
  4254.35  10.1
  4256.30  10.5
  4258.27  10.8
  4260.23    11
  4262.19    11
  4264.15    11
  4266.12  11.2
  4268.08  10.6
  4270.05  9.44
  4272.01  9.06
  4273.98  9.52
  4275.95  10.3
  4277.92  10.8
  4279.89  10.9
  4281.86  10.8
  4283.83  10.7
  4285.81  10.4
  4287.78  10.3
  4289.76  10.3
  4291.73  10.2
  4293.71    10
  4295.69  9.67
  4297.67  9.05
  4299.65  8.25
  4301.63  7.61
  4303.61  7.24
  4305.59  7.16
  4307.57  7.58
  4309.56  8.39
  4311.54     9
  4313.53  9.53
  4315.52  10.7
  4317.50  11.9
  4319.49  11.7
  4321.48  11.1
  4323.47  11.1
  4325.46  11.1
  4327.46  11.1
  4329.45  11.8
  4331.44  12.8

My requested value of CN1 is 0.04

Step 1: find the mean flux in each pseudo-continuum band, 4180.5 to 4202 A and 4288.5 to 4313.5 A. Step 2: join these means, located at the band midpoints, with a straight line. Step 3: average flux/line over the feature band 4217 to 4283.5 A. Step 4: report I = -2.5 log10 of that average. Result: -0.11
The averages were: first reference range 9.91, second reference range 8.75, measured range 10.3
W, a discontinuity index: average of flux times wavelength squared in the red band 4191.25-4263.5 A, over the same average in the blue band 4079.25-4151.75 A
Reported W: 1.1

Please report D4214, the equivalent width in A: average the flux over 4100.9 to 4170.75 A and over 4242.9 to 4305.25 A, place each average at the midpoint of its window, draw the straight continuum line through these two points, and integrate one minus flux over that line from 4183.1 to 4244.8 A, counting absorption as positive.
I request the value -2.5 A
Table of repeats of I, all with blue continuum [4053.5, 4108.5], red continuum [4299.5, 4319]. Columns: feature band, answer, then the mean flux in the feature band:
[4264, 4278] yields -0.13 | 10.2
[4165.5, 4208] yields -0.08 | 10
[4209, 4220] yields -0.14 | 10.5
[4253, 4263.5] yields -0.18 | 10.7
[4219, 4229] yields -0.07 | 9.79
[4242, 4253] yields -0.11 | 10.1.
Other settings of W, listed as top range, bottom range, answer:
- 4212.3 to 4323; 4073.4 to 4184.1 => 1.09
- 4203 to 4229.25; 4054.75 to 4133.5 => 1.13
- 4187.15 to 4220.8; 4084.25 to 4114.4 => 1.13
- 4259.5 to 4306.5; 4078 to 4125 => 1.10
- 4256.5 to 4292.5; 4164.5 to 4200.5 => 1.12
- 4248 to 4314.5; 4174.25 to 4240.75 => 0.99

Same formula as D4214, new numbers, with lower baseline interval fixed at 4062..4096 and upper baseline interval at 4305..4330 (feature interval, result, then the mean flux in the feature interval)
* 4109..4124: 0.67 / 9.61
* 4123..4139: -0.30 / 10.3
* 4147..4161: 1.08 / 9.3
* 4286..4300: 0.53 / 9.79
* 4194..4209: -0.99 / 10.8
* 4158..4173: -0.54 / 10.4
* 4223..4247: -0.22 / 10.2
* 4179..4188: 0.41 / 9.65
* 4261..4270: -0.57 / 10.8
